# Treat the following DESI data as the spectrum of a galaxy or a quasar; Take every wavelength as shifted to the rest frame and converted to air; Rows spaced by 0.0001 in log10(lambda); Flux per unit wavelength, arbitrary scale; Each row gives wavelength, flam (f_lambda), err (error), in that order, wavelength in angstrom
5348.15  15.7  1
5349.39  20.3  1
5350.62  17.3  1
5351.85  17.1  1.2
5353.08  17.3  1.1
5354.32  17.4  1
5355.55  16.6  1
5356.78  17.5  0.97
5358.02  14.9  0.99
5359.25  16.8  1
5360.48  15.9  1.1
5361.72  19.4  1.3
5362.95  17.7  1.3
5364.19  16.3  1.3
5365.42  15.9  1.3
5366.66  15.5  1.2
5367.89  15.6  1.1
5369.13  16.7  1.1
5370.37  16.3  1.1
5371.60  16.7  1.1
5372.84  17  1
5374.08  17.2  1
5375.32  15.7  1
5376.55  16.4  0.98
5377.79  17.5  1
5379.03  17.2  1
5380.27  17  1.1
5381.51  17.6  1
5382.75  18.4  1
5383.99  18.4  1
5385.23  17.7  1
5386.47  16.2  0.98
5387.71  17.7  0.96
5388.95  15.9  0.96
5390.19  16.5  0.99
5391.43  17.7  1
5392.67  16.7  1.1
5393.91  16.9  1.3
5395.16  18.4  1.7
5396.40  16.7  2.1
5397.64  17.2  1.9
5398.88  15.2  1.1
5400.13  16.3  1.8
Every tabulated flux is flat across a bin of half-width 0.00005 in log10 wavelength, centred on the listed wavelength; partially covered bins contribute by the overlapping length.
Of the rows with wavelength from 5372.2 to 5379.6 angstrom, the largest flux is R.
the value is 17.5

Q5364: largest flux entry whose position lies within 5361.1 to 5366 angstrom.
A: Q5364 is 19.4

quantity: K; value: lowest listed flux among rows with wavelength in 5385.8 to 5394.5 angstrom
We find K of 15.9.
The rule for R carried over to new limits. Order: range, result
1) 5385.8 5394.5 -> 17.7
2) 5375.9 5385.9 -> 18.4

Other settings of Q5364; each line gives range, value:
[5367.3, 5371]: 16.7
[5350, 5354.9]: 17.4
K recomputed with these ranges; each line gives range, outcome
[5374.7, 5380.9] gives 15.7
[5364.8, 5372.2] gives 15.5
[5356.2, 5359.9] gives 14.9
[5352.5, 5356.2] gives 16.6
